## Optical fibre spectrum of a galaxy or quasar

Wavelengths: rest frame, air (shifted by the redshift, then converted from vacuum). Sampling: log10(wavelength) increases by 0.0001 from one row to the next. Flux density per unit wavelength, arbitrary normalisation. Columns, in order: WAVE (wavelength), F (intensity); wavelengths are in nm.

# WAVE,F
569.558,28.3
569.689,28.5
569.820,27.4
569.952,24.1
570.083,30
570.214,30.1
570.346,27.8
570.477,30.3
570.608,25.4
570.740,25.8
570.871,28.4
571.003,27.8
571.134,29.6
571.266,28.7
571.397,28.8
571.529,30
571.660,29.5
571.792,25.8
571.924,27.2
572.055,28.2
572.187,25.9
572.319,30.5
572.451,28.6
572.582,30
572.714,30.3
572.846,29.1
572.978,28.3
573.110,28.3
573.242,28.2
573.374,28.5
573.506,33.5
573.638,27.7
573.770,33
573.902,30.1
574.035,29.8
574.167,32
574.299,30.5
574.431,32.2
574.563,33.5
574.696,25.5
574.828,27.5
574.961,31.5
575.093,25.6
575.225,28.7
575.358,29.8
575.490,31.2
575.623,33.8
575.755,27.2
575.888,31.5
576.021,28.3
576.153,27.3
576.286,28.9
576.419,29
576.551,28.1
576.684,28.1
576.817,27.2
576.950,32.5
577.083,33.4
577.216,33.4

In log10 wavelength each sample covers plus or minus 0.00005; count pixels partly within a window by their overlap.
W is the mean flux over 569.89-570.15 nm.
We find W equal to 27.2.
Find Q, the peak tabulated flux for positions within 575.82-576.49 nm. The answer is 31.5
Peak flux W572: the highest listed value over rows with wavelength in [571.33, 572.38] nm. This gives 30.5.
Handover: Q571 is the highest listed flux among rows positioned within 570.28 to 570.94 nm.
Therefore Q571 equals 30.3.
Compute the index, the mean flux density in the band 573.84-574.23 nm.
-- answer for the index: 30.6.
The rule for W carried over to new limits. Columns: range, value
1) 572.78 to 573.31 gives 28.5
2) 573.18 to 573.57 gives 30.1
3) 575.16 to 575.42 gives 29.2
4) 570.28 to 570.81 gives 27.3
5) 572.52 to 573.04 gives 29.4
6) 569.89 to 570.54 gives 28.5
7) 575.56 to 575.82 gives 30.5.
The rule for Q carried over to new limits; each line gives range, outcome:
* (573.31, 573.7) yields 33.5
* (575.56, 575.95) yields 33.8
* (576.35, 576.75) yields 29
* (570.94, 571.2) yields 29.6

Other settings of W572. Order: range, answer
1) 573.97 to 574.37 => 32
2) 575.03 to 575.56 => 31.2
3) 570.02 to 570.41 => 30.1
